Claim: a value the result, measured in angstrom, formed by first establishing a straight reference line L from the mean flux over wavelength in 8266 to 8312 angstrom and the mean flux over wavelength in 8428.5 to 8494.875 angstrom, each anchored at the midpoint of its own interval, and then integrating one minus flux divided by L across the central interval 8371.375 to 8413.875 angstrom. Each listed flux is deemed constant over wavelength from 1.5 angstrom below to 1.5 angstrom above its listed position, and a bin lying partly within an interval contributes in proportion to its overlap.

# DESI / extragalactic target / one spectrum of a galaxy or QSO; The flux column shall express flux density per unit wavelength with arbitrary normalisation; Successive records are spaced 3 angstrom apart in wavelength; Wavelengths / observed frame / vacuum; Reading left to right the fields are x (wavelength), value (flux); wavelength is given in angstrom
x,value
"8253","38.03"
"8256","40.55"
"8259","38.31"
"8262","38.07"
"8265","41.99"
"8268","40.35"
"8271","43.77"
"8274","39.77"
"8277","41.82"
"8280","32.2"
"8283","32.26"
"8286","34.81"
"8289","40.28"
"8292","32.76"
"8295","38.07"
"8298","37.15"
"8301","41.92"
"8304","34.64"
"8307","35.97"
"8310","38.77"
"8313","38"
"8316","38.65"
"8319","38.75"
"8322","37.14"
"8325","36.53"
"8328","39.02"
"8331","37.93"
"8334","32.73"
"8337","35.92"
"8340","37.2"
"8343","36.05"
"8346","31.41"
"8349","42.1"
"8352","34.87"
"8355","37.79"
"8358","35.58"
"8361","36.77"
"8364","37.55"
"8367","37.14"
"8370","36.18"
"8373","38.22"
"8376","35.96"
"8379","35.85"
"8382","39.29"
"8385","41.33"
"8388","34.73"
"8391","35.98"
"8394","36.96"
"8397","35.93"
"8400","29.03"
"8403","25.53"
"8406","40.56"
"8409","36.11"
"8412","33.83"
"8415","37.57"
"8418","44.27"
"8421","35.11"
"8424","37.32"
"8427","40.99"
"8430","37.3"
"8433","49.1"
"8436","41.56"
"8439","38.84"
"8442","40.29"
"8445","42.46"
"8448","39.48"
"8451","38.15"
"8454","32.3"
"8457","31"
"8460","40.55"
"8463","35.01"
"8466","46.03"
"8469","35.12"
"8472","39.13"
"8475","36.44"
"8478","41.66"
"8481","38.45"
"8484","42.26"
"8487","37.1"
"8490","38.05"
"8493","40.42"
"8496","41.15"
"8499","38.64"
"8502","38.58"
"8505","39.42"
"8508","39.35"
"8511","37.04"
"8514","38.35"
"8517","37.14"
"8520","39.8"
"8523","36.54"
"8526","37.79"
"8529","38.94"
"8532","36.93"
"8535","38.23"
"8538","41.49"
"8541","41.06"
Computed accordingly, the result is 3.16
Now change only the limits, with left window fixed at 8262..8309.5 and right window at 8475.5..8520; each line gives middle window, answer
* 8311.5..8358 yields 1.5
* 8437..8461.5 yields 0.5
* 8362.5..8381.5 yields 0.7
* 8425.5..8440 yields -1.1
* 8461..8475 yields 0.1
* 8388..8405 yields 2.4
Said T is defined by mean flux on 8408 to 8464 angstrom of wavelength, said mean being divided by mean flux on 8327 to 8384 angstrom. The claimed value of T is 1.05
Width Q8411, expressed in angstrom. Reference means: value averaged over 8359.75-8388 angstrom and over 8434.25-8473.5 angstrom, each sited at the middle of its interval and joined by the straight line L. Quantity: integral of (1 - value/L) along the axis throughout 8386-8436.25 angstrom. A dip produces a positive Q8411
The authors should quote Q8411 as 1.1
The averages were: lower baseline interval 37.4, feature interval 37.1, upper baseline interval 38.5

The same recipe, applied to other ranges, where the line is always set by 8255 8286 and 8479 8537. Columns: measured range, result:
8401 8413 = 1.51 angstrom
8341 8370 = 1.58 angstrom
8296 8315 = 0.45 angstrom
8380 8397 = 0.54 angstrom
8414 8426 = -0.01 angstrom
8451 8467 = 0.78 angstrom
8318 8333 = 0.39 angstrom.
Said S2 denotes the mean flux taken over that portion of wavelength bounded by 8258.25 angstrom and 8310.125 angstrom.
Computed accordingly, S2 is 37.9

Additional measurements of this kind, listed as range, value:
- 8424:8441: 41.1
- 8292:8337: 37.3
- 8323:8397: 36.8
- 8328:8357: 36.4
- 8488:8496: 39.5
